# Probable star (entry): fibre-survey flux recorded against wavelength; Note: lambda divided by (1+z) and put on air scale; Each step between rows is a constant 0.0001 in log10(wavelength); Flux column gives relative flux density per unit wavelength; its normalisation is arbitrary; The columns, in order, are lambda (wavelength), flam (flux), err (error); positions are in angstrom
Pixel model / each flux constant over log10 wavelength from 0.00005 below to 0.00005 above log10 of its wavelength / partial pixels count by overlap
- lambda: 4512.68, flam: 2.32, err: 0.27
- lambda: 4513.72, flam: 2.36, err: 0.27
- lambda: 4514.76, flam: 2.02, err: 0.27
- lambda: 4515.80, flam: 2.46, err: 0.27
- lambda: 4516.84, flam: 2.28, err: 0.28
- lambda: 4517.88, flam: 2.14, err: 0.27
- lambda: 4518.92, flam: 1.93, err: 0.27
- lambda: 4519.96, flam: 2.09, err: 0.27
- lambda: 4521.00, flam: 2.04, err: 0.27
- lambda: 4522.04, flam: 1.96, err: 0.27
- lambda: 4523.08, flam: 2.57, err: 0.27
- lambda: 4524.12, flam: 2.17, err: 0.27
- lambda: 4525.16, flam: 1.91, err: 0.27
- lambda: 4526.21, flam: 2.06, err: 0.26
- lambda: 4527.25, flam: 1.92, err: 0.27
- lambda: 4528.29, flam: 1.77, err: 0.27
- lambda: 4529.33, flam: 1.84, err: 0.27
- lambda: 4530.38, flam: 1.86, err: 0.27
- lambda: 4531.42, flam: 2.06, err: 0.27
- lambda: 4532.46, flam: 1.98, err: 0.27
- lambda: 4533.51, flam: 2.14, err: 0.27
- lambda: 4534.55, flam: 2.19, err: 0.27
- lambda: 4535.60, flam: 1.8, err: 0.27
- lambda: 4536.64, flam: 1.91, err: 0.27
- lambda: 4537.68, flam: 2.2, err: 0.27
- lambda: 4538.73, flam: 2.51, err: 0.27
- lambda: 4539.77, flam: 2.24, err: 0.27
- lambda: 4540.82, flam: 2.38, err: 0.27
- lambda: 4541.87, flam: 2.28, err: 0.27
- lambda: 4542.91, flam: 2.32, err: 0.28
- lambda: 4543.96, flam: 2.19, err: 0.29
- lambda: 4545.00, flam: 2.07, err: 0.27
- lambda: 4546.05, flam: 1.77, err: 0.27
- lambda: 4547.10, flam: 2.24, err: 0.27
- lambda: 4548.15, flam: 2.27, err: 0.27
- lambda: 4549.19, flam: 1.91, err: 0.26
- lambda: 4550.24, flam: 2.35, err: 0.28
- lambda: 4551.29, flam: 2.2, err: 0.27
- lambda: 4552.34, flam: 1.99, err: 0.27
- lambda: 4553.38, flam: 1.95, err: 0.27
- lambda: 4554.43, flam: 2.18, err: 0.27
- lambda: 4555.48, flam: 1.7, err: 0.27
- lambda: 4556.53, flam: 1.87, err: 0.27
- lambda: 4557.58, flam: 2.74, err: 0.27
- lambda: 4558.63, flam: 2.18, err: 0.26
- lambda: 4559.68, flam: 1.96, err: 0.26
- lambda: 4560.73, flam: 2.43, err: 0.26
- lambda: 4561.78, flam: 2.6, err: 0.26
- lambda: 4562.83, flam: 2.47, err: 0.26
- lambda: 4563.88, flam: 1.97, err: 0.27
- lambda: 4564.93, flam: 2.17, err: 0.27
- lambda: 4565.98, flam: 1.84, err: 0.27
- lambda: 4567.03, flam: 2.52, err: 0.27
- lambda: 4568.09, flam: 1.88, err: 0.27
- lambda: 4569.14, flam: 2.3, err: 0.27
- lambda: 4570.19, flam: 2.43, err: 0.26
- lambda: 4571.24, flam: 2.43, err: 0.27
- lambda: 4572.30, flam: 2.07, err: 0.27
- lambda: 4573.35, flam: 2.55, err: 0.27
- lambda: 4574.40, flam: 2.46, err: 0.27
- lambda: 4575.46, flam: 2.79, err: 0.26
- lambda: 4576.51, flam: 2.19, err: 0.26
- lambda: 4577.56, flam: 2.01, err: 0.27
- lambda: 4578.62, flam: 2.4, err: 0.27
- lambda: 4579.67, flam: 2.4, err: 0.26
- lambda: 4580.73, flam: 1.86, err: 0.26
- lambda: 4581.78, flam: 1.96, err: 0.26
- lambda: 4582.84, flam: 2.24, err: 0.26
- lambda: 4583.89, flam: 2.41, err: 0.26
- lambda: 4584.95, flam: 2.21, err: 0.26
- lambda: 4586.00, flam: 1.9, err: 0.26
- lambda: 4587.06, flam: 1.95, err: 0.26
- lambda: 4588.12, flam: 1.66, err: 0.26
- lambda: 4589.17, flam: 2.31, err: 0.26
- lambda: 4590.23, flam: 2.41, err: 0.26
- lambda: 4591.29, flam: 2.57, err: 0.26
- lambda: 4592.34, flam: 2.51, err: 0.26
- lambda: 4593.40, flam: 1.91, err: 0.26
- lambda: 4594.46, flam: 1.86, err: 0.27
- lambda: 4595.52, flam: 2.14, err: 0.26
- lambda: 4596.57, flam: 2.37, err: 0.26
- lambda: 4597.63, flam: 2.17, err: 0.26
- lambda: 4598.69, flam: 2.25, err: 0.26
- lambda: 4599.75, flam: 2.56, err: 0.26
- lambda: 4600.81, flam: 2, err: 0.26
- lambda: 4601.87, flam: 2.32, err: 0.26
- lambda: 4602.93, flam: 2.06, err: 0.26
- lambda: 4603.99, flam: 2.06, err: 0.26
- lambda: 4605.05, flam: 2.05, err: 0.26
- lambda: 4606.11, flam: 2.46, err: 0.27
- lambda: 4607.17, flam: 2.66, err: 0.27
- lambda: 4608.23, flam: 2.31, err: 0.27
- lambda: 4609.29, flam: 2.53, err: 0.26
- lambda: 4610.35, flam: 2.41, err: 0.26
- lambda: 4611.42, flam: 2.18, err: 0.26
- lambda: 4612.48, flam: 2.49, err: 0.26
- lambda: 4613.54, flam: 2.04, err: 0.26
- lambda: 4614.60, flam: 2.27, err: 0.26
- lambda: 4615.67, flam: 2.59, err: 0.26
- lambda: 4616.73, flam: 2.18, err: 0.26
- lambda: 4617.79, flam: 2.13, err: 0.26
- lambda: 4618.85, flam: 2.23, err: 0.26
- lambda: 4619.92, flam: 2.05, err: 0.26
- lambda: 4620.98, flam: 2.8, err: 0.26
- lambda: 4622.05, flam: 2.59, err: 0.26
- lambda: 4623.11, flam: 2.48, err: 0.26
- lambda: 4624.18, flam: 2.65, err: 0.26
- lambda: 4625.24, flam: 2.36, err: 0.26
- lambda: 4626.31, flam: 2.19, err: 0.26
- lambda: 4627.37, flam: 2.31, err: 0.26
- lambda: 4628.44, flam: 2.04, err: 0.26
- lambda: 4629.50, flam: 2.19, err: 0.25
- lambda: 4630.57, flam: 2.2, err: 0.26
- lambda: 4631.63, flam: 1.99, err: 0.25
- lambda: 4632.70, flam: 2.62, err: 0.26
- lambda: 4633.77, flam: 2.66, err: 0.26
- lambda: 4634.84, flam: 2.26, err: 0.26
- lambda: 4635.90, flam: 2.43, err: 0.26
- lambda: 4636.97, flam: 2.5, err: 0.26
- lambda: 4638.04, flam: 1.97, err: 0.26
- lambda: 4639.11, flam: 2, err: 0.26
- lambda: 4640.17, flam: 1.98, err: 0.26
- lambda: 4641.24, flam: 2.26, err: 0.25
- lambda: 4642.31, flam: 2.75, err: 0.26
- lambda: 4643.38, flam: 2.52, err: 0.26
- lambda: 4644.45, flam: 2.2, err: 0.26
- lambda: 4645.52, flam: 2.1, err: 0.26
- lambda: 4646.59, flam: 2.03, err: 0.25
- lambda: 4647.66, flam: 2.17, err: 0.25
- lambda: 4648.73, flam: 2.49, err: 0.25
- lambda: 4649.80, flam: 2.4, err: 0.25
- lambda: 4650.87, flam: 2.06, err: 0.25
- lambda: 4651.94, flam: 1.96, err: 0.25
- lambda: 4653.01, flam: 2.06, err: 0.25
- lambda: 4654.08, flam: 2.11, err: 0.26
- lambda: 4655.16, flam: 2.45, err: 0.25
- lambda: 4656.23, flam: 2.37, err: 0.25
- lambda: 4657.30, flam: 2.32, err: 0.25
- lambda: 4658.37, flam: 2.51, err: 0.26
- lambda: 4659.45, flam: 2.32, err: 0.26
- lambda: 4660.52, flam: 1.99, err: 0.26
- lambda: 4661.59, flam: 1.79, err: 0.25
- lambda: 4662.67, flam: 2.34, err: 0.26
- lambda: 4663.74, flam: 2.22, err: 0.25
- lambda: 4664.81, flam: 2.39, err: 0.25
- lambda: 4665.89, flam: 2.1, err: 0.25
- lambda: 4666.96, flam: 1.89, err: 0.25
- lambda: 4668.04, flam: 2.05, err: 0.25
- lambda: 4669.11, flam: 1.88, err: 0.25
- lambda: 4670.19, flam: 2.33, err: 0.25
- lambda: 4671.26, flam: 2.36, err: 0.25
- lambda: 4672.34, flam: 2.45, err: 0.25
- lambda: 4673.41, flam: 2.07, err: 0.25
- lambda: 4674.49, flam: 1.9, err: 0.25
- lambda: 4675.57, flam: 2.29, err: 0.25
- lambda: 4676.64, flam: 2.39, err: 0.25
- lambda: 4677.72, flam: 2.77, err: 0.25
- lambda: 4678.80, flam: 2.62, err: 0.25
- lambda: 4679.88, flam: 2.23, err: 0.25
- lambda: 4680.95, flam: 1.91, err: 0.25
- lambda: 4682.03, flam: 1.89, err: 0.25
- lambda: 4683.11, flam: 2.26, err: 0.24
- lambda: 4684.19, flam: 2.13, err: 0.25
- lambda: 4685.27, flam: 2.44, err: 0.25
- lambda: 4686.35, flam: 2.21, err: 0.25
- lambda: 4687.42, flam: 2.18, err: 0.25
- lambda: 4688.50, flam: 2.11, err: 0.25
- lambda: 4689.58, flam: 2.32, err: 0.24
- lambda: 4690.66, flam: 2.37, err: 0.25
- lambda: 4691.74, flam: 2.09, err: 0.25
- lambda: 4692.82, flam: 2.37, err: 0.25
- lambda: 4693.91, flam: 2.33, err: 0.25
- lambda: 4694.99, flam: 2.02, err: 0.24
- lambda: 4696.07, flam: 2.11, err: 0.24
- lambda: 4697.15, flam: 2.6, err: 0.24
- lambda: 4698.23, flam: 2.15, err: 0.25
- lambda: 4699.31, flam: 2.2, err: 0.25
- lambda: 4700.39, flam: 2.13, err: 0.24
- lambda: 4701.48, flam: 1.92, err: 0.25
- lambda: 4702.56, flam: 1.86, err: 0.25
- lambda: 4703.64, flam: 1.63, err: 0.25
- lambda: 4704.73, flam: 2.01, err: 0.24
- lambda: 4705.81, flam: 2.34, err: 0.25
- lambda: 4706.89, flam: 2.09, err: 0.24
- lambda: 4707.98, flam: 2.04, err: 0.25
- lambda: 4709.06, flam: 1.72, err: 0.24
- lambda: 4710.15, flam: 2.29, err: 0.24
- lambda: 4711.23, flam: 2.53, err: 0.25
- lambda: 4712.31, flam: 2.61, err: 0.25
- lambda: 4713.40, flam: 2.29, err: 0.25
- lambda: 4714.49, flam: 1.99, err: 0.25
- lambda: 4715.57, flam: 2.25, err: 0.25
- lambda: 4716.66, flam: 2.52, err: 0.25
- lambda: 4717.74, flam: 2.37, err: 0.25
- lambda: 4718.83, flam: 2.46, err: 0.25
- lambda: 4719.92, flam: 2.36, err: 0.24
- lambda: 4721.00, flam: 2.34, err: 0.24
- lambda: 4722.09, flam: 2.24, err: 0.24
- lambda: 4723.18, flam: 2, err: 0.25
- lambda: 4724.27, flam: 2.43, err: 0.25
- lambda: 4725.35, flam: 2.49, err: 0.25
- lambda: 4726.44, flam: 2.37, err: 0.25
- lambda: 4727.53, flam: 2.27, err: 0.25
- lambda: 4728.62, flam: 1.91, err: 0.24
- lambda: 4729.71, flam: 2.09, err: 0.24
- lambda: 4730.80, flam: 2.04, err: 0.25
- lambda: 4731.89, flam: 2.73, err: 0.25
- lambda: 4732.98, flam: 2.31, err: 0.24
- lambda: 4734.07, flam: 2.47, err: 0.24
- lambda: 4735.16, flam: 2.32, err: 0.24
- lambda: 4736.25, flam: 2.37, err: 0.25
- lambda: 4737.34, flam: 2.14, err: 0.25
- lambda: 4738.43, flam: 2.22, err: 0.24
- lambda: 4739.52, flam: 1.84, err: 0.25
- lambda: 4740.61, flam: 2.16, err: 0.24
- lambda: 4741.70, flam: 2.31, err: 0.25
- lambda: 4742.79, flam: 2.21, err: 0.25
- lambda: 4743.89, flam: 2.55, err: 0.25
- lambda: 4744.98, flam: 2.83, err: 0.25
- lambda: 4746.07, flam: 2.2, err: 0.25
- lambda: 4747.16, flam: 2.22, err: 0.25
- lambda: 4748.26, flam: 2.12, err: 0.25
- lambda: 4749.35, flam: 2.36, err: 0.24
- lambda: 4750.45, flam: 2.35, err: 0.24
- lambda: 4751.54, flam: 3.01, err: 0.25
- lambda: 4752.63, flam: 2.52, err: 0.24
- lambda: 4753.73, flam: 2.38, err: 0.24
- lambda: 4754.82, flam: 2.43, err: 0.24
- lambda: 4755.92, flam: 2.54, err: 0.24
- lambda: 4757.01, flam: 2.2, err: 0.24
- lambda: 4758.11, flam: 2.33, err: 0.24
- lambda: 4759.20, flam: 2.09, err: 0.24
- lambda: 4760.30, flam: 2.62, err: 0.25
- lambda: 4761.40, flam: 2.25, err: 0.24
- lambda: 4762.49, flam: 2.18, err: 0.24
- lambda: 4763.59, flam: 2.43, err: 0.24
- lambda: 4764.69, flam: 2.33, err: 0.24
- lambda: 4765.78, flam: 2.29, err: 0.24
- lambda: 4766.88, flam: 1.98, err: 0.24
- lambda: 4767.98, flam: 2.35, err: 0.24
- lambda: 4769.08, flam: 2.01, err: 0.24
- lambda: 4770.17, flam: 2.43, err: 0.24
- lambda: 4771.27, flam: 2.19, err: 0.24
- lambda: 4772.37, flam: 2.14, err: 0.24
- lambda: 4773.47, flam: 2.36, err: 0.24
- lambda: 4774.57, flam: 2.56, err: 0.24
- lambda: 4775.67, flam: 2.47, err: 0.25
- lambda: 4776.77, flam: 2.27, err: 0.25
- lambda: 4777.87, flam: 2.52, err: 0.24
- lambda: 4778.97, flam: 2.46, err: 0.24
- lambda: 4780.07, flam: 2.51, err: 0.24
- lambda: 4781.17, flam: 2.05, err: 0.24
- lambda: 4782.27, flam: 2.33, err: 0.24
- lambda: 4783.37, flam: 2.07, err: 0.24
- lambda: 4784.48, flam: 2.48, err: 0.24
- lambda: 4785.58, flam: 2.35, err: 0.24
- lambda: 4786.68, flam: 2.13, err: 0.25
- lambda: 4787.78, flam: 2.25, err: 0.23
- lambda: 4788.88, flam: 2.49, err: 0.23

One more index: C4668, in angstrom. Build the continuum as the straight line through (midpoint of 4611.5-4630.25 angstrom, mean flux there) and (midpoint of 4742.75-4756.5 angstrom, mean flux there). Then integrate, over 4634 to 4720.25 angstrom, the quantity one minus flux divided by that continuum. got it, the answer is 5.8 angstrom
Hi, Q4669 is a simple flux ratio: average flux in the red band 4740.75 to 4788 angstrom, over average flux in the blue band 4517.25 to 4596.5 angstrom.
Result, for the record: 1.1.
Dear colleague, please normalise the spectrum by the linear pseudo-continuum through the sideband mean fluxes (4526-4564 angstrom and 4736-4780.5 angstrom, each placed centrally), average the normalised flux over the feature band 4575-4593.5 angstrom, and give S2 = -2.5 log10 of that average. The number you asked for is -0.024 mag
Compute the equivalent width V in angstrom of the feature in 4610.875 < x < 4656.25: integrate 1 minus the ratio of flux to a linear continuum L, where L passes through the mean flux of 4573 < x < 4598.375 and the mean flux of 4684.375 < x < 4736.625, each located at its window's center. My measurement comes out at -1.27 angstrom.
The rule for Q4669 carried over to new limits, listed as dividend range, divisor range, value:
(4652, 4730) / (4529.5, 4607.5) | 1.01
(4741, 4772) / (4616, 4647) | 1.02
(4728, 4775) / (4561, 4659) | 1.02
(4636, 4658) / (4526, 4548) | 1.07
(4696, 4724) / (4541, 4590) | 1.00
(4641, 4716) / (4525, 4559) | 1.06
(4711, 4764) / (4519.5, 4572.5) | 1.09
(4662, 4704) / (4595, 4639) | 0.95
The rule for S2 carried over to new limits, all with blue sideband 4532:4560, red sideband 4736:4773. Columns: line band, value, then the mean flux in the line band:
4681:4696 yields 0.029 mag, 2.2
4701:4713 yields 0.086 mag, 2.1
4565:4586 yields -0.046 mag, 2.25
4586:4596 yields 0.019 mag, 2.13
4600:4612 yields -0.049 mag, 2.28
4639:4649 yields -0.019 mag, 2.26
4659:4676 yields 0.044 mag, 2.15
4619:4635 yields -0.074 mag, 2.36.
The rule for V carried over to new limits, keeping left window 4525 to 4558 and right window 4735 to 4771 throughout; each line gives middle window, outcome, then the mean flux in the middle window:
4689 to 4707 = 0.9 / 2.15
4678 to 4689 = 0.2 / 2.21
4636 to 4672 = 0.0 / 2.21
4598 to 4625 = -2.1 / 2.33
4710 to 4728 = -0.5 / 2.34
